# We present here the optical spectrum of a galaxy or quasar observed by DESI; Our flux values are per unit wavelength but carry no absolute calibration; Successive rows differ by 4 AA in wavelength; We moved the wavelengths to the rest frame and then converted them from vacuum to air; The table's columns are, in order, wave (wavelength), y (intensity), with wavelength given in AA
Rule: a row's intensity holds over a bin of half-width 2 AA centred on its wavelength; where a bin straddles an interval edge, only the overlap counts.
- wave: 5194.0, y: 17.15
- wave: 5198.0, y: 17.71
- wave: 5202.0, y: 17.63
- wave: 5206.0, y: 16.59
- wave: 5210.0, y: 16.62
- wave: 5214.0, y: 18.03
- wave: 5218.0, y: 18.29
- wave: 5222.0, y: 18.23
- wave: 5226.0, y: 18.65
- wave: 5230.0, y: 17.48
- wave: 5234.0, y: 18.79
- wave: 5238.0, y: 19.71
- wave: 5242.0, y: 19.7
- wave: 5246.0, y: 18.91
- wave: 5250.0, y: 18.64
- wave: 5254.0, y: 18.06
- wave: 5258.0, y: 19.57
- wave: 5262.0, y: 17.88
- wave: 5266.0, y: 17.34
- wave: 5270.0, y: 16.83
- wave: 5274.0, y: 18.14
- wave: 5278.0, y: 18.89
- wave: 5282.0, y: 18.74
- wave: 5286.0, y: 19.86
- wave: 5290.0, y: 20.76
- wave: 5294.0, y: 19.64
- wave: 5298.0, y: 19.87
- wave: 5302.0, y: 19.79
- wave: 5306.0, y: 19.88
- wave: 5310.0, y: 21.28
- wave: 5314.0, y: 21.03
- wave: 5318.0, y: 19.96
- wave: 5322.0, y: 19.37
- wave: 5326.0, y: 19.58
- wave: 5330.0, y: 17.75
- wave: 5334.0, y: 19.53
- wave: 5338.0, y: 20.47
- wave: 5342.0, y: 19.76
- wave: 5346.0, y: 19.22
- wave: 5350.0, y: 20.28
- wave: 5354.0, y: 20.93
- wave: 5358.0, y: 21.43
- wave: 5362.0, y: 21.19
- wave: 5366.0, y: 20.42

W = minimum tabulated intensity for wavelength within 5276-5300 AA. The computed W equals 18.74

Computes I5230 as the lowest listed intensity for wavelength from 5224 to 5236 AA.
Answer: 17.48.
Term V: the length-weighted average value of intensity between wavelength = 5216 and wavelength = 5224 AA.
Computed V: 18.3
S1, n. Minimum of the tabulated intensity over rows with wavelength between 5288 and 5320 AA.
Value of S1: 19.64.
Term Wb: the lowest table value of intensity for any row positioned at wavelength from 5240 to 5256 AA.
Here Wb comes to 18.06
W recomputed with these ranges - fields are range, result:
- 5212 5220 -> 18.03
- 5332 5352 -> 19.22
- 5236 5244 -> 19.7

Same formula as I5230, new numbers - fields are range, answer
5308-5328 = 19.37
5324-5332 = 17.75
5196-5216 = 16.59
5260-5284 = 16.83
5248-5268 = 17.34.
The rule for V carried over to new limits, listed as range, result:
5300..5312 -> 20.3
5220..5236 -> 18.3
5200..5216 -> 17.2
